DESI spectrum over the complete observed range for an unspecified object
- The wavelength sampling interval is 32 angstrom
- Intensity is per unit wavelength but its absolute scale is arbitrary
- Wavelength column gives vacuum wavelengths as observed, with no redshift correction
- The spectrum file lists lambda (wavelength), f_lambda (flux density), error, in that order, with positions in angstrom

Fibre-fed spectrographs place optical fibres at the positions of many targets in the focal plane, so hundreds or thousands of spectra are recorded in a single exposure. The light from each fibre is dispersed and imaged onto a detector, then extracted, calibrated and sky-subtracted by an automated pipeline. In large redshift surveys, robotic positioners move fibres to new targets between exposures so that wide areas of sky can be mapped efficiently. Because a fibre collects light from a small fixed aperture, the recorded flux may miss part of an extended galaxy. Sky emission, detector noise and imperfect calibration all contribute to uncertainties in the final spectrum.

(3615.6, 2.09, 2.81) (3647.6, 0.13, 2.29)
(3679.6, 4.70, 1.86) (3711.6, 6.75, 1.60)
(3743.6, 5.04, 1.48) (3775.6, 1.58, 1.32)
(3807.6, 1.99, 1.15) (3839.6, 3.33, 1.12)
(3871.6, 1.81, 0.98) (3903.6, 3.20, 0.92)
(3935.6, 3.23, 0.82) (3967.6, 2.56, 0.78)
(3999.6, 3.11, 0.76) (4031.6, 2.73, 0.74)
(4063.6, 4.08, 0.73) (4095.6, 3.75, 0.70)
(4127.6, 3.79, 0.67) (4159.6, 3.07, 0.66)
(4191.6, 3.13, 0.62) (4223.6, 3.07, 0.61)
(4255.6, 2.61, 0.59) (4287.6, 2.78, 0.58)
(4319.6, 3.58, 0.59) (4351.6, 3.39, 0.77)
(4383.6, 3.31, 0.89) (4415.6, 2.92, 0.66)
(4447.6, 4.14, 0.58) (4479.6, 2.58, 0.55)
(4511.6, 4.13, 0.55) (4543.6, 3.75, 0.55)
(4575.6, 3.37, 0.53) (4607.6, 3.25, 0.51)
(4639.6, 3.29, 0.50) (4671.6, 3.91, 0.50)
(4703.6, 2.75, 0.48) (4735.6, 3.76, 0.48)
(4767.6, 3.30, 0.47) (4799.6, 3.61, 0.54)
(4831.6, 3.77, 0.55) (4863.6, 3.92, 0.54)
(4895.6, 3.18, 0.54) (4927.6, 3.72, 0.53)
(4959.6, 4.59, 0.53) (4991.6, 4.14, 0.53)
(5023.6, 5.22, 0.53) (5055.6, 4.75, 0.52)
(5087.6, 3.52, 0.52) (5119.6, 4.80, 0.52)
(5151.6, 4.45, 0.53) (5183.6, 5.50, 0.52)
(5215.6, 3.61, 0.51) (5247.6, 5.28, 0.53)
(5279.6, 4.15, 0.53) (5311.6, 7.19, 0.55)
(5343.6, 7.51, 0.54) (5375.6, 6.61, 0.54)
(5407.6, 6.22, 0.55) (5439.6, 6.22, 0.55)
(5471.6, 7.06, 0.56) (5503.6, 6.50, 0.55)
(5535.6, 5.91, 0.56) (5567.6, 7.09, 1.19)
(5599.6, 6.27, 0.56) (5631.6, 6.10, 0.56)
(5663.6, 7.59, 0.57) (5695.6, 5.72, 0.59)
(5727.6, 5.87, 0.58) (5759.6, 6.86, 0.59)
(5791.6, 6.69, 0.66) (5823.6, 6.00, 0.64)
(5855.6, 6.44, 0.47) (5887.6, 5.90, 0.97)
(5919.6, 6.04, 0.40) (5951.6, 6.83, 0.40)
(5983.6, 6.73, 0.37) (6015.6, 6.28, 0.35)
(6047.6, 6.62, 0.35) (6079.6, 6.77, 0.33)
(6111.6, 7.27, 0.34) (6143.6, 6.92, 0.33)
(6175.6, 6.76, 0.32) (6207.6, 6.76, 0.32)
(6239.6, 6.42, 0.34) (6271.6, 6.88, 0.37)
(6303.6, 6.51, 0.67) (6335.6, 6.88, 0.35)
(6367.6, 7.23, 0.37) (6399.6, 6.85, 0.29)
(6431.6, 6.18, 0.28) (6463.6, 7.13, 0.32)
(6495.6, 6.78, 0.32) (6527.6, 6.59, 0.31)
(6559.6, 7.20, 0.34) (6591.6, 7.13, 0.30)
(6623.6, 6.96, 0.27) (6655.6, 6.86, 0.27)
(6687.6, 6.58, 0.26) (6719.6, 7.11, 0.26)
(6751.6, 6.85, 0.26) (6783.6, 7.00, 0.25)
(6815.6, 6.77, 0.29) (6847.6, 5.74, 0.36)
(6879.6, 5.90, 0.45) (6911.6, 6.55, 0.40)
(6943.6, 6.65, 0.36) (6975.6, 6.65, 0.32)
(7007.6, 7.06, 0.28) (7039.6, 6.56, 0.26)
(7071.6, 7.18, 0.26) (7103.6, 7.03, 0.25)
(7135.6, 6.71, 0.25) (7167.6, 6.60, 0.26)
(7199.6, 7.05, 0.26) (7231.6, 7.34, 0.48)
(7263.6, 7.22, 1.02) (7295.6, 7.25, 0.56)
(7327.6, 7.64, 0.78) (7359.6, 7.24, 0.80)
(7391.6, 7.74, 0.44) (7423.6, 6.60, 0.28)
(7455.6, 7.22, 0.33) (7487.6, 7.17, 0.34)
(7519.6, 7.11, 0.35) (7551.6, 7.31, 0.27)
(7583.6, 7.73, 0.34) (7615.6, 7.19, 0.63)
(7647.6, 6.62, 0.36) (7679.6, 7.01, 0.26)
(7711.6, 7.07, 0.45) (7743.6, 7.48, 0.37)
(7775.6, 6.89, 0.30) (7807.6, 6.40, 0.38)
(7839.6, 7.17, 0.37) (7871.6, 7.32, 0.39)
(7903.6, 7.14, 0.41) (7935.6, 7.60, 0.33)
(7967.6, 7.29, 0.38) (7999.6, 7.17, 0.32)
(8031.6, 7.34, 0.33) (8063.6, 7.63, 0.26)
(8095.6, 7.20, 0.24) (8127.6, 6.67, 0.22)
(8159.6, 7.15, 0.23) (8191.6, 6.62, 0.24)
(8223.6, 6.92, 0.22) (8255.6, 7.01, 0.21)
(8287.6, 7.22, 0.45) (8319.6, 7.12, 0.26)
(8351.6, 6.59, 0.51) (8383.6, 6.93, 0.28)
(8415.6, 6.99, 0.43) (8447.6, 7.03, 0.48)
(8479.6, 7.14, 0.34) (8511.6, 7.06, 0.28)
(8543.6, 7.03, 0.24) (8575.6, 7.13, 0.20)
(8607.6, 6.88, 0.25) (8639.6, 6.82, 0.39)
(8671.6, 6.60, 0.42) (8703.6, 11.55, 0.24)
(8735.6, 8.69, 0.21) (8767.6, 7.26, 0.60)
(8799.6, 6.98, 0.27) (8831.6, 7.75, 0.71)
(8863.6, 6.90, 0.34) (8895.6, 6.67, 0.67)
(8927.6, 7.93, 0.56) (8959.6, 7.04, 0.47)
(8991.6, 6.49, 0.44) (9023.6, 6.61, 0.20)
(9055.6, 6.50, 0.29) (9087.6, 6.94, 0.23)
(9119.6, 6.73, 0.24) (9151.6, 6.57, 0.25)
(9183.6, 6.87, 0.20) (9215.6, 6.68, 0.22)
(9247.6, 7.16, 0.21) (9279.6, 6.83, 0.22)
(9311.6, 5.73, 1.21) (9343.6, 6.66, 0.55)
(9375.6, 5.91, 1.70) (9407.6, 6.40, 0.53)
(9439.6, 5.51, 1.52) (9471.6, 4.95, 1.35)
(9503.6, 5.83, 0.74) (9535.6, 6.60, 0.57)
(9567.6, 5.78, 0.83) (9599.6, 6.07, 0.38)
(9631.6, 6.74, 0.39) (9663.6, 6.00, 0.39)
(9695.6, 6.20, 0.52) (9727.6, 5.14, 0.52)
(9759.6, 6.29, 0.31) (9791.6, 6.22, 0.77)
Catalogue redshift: 0.33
